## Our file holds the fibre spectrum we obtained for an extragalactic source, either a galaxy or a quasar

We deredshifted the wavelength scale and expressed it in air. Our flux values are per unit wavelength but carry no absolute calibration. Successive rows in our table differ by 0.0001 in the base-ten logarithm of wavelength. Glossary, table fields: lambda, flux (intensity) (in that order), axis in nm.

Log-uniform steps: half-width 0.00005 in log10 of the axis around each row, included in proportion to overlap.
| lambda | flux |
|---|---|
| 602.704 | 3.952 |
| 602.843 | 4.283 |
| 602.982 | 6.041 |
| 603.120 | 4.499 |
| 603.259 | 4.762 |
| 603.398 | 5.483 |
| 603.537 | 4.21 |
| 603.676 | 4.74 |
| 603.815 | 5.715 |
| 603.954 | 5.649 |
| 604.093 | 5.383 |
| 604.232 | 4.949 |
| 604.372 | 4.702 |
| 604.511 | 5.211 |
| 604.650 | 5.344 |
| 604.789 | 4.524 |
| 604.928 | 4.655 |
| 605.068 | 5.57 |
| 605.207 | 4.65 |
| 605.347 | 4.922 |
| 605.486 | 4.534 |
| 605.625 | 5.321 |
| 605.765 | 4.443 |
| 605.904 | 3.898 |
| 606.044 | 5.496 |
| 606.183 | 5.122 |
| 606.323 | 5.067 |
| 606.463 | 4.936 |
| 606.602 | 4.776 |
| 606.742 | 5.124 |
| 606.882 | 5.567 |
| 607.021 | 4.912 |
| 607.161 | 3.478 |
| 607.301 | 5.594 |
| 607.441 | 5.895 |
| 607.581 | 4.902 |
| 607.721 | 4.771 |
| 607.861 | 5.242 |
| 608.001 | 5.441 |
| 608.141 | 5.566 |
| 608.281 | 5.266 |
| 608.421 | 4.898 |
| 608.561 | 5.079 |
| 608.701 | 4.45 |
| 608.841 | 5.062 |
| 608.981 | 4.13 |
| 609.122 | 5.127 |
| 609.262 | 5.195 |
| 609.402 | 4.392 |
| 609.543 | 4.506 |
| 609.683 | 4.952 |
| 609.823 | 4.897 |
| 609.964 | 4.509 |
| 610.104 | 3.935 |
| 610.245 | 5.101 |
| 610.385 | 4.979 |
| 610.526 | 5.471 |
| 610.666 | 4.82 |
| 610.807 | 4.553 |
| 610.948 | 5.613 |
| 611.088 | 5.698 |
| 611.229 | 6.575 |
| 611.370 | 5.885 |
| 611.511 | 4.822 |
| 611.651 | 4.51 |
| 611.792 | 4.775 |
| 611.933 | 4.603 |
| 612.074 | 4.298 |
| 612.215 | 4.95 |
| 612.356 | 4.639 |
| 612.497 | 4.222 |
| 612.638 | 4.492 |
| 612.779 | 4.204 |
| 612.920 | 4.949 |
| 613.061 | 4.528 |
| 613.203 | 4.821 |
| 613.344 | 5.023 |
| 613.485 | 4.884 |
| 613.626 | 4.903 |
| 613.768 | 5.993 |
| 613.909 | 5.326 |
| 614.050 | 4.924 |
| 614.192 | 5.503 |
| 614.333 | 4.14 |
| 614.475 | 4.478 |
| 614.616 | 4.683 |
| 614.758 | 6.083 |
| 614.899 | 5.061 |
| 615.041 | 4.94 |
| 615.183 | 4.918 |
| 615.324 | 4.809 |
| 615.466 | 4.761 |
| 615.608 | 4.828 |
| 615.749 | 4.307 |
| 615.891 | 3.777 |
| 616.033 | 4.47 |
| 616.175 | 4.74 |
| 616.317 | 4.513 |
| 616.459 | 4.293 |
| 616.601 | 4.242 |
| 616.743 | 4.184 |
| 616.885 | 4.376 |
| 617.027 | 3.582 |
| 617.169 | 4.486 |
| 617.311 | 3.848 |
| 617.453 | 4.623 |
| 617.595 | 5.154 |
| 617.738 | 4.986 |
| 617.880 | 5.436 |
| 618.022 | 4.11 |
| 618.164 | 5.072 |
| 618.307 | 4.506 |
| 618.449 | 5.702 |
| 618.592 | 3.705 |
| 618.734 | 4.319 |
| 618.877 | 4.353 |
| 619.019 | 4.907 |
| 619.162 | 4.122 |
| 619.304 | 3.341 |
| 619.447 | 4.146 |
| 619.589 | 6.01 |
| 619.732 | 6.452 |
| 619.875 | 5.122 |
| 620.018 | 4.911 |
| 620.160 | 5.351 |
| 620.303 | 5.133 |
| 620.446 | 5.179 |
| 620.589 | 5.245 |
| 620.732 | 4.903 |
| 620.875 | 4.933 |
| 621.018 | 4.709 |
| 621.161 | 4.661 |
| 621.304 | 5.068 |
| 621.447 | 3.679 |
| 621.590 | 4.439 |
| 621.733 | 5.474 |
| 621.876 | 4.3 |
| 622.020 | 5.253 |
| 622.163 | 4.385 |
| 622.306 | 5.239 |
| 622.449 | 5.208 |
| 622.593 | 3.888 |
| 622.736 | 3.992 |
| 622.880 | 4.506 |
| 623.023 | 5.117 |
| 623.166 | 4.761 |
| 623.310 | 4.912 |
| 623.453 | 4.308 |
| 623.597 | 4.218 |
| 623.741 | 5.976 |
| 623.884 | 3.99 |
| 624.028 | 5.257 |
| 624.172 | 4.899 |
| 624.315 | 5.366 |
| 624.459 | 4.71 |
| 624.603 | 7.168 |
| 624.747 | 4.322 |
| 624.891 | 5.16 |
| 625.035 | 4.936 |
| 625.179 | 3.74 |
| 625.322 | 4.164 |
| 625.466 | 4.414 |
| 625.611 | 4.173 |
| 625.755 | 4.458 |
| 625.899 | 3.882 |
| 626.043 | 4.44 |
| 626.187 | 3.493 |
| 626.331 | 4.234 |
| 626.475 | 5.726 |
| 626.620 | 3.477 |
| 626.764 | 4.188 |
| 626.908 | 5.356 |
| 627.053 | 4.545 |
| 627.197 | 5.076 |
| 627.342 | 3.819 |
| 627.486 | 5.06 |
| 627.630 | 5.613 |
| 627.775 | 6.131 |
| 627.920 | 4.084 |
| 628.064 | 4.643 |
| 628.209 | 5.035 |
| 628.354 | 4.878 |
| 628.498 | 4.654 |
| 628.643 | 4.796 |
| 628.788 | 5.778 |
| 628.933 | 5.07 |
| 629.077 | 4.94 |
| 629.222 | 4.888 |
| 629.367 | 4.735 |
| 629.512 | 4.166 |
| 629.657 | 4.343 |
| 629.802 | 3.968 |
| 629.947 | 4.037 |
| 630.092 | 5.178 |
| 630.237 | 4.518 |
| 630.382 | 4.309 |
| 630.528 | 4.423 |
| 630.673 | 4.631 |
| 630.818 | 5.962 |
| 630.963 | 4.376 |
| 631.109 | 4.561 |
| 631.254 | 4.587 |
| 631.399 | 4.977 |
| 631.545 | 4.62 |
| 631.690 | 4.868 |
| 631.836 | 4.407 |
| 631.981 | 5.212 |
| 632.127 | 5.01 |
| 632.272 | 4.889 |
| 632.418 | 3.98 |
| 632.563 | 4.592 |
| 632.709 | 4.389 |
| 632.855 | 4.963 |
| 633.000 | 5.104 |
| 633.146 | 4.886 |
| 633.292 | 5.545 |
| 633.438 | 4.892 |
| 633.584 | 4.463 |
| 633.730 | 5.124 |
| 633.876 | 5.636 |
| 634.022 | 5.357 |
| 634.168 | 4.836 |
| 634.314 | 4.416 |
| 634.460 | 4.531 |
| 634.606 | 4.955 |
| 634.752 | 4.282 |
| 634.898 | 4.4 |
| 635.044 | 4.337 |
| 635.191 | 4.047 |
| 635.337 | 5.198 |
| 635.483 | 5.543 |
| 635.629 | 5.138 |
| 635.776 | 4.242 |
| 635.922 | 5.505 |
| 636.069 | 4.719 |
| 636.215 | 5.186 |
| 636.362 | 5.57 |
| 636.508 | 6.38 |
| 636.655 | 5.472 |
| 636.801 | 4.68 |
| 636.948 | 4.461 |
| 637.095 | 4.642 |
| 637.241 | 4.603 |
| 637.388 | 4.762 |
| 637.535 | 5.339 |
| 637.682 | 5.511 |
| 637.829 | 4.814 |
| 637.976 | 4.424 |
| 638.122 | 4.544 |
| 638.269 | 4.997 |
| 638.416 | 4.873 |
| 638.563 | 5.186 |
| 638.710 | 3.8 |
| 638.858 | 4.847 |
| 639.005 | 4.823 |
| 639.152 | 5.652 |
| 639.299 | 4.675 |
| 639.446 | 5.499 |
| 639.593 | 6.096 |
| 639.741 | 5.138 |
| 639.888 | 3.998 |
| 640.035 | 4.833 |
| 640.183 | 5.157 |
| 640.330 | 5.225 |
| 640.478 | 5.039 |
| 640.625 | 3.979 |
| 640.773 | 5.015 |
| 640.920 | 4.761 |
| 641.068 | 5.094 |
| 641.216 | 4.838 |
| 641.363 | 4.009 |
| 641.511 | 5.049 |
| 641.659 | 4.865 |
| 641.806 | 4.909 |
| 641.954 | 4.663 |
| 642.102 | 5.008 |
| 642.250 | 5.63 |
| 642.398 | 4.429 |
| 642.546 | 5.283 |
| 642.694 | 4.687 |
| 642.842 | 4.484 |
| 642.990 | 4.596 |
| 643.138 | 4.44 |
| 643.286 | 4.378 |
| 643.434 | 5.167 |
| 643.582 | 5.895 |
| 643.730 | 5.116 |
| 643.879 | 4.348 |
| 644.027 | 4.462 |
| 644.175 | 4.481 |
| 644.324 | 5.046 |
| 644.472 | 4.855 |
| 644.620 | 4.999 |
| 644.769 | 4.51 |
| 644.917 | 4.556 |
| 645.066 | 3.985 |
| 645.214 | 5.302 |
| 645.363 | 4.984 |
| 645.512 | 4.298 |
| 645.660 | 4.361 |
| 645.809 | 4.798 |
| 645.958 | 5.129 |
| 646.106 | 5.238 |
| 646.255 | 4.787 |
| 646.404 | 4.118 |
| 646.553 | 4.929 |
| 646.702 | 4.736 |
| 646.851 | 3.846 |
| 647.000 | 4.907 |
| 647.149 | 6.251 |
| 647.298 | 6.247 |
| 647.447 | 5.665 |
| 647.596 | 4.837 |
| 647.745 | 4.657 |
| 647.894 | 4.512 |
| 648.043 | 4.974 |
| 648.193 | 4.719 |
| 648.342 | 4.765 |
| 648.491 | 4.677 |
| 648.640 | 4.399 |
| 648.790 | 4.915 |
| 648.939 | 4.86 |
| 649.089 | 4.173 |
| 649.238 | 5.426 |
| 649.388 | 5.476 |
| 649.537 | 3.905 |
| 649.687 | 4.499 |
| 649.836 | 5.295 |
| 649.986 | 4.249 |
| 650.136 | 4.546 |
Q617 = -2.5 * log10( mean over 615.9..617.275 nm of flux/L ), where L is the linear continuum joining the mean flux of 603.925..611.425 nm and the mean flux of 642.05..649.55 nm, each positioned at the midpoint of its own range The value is 0.16 mag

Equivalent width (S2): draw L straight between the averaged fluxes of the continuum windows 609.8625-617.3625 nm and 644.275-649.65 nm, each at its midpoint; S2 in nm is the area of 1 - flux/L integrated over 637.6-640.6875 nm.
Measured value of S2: -0.06 nm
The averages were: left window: 4.78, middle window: 4.91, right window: 4.83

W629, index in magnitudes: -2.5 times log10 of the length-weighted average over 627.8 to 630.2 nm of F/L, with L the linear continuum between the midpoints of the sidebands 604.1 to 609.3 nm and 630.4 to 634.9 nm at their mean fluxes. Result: 0.02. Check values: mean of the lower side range 4.97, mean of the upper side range 4.8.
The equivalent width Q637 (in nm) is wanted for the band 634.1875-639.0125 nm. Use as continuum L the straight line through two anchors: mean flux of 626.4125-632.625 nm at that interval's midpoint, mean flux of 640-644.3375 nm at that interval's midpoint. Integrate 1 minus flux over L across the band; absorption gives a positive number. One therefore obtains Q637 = -0.066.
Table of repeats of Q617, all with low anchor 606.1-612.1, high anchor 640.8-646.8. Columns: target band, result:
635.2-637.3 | -0.05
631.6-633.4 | 0.01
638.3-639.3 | -0.01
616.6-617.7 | 0.14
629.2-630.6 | 0.10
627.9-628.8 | 0.01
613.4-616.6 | 0.03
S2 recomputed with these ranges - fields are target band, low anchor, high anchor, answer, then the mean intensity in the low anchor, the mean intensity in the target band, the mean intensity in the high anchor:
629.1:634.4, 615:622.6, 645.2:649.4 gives 0.03 nm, 4.69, 4.75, 4.88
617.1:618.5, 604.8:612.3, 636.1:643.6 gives 0.05 nm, 4.96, 4.78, 4.92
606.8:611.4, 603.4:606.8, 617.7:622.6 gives -0.10 nm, 4.97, 5.04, 4.82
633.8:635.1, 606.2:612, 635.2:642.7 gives 0.05 nm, 5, 4.76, 4.95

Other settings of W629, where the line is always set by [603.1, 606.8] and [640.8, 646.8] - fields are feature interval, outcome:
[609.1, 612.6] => 0.003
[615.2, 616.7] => 0.097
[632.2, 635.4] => 0.014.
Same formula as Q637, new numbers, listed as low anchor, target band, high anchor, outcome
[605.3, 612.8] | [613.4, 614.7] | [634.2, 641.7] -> -0.02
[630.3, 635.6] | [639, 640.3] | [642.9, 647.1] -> -0.10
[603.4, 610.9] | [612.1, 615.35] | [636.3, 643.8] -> 0.04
